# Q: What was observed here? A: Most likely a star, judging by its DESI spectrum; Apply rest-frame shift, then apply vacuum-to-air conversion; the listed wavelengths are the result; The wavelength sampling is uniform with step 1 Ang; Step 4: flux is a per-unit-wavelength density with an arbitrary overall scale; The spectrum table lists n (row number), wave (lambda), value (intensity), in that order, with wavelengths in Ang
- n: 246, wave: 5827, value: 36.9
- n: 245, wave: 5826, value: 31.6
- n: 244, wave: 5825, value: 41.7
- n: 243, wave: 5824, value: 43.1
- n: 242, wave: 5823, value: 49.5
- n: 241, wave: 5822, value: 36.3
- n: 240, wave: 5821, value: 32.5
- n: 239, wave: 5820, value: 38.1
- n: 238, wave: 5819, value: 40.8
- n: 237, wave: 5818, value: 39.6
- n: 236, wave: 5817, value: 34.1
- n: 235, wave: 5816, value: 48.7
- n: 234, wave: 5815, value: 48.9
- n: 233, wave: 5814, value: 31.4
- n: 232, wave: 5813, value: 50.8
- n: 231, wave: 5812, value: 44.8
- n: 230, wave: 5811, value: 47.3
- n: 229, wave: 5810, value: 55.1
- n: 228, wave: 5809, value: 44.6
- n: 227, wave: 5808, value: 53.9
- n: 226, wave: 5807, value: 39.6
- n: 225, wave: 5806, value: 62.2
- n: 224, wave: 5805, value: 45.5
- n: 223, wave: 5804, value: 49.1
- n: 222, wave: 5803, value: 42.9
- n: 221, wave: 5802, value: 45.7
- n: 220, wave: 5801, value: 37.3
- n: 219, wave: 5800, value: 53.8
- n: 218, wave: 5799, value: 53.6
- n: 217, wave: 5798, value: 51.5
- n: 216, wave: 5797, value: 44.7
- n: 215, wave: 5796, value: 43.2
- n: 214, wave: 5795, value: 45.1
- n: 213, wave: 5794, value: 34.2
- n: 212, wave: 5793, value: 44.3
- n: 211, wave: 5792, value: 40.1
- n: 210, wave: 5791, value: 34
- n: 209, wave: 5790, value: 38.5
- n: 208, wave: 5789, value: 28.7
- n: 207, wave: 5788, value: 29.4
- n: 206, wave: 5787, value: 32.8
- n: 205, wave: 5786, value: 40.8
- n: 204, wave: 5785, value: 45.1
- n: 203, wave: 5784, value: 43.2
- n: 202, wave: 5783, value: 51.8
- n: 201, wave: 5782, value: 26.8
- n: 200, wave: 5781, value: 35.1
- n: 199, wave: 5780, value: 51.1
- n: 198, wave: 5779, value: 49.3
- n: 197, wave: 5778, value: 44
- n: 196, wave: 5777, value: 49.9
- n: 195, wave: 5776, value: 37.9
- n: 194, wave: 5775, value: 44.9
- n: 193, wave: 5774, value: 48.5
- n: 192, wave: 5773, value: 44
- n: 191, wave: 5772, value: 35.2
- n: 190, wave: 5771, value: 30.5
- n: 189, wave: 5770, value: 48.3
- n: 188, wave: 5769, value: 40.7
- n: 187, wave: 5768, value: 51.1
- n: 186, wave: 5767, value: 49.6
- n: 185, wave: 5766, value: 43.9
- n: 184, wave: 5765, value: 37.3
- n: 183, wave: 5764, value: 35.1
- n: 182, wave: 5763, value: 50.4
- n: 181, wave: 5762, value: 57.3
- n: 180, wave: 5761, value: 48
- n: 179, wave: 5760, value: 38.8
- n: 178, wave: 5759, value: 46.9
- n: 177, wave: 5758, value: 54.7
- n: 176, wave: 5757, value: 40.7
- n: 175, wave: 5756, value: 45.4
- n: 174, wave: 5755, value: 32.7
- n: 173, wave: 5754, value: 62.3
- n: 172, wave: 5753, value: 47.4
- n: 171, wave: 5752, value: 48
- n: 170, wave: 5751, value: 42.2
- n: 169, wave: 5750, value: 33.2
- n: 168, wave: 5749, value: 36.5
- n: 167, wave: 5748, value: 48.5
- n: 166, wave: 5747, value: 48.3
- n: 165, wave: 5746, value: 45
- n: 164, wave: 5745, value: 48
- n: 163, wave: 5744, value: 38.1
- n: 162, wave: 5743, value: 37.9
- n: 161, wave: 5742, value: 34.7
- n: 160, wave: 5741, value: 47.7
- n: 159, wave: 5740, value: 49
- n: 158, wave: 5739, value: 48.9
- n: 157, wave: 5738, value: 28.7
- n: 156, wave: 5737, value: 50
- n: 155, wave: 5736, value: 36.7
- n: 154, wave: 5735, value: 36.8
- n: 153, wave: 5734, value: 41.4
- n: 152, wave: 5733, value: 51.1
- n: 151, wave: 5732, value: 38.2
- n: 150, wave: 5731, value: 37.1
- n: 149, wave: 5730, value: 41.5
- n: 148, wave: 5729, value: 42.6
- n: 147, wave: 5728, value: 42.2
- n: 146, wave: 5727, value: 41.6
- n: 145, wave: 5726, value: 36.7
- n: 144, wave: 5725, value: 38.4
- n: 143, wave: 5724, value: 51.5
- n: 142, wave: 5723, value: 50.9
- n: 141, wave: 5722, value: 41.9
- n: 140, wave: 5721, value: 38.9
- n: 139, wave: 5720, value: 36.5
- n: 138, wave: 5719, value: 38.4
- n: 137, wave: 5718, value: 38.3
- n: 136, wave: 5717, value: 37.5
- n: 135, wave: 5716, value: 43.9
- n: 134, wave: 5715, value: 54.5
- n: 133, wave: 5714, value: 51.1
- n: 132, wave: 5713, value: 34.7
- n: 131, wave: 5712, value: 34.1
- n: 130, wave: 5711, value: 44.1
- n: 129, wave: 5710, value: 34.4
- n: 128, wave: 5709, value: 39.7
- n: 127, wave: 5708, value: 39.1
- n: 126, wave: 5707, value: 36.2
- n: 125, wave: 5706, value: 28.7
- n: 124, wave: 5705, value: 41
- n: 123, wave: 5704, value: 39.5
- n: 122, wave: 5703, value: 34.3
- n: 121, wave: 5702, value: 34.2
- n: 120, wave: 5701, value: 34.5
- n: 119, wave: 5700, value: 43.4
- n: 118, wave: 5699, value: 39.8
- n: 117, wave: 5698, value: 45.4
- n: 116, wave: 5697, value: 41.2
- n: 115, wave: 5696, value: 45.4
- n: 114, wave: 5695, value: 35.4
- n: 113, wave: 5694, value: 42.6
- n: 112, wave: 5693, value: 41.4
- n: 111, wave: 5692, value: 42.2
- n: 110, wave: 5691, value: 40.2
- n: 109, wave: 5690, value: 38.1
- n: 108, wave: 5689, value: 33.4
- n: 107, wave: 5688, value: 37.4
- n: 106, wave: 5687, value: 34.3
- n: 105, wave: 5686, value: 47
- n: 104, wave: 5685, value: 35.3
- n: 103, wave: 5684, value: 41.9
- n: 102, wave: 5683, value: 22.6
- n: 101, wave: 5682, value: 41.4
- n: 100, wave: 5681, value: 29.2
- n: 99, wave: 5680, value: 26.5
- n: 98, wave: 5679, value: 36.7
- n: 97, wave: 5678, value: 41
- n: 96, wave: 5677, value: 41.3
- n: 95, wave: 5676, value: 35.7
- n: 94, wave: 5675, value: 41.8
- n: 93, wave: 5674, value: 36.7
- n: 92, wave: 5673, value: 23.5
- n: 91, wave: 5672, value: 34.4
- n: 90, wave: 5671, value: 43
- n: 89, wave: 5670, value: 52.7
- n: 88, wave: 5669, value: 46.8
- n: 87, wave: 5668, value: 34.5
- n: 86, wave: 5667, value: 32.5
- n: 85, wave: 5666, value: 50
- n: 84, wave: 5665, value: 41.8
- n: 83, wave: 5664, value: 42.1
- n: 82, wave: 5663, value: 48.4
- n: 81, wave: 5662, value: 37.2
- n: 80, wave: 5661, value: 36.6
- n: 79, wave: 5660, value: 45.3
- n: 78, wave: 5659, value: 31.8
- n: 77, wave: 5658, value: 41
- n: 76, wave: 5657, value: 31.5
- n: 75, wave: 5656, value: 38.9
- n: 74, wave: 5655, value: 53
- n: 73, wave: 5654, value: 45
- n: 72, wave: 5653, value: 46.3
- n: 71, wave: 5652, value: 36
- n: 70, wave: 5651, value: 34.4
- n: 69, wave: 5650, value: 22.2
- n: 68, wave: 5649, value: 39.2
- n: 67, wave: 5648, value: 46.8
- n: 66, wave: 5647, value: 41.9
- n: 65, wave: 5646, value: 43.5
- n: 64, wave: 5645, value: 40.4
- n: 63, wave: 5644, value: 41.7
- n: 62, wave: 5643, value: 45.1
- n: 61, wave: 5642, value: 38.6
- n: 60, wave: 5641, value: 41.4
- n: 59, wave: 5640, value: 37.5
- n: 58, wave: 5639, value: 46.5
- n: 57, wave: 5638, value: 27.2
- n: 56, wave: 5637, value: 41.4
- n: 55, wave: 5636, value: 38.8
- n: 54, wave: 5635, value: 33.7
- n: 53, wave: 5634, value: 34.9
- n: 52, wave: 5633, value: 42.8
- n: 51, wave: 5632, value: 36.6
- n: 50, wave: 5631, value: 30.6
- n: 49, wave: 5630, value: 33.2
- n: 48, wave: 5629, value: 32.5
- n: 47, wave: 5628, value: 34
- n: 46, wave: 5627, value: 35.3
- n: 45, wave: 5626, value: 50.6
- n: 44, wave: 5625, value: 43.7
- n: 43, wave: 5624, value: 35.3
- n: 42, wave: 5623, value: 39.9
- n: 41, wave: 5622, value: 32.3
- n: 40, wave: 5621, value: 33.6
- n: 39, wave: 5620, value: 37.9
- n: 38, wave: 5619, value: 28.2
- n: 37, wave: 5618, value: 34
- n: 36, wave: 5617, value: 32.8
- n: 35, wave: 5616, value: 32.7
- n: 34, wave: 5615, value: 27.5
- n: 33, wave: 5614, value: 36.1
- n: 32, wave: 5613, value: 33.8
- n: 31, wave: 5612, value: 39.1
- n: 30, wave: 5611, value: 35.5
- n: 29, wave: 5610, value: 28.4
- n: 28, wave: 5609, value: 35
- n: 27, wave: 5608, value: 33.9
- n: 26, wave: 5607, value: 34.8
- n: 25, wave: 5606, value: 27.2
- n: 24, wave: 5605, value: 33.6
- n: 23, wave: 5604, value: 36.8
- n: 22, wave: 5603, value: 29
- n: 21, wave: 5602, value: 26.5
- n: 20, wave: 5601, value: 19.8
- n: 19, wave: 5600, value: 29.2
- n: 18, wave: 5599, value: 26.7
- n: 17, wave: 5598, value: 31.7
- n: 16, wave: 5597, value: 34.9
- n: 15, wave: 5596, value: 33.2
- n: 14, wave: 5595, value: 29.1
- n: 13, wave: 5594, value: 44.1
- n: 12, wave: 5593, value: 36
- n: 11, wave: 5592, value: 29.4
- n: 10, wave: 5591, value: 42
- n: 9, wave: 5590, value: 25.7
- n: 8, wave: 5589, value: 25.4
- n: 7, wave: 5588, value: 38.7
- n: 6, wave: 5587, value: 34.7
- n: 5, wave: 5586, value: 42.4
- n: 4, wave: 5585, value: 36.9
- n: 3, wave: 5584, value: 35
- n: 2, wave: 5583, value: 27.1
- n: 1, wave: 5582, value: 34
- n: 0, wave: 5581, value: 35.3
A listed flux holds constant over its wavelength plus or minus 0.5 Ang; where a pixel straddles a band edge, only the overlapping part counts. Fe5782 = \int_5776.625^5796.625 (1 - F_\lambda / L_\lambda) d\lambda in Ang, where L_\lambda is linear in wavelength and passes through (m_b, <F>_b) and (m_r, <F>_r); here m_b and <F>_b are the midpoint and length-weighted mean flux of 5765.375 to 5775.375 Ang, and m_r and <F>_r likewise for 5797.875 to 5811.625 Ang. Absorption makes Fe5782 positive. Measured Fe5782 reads 2.4 Ang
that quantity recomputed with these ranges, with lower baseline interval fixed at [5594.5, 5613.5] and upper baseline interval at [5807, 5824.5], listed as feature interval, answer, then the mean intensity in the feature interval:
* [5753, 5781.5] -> -2.93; 44.8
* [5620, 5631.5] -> -1.34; 36.5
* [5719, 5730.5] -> -1.09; 41.9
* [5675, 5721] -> -2.23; 38.6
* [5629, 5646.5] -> -2.56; 38.3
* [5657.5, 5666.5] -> -1.77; 41.6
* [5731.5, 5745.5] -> -1.04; 41.9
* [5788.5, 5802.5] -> -0.07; 42.5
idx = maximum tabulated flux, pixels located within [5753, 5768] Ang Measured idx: 62.3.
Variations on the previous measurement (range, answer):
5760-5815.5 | 62.2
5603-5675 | 53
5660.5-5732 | 54.5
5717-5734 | 51.5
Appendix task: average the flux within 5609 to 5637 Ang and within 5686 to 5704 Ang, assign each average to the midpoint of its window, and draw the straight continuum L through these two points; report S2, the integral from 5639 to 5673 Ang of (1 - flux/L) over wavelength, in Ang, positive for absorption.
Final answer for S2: -3.0 Ang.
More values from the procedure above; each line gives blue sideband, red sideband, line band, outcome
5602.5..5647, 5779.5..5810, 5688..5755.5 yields -1.6 Ang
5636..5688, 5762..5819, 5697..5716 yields 0.5 Ang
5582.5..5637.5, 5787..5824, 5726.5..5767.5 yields -3.1 Ang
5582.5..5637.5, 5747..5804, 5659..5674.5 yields -1.2 Ang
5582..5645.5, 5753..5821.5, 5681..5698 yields 0.0 Ang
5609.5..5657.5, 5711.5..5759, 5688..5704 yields 0.5 Ang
